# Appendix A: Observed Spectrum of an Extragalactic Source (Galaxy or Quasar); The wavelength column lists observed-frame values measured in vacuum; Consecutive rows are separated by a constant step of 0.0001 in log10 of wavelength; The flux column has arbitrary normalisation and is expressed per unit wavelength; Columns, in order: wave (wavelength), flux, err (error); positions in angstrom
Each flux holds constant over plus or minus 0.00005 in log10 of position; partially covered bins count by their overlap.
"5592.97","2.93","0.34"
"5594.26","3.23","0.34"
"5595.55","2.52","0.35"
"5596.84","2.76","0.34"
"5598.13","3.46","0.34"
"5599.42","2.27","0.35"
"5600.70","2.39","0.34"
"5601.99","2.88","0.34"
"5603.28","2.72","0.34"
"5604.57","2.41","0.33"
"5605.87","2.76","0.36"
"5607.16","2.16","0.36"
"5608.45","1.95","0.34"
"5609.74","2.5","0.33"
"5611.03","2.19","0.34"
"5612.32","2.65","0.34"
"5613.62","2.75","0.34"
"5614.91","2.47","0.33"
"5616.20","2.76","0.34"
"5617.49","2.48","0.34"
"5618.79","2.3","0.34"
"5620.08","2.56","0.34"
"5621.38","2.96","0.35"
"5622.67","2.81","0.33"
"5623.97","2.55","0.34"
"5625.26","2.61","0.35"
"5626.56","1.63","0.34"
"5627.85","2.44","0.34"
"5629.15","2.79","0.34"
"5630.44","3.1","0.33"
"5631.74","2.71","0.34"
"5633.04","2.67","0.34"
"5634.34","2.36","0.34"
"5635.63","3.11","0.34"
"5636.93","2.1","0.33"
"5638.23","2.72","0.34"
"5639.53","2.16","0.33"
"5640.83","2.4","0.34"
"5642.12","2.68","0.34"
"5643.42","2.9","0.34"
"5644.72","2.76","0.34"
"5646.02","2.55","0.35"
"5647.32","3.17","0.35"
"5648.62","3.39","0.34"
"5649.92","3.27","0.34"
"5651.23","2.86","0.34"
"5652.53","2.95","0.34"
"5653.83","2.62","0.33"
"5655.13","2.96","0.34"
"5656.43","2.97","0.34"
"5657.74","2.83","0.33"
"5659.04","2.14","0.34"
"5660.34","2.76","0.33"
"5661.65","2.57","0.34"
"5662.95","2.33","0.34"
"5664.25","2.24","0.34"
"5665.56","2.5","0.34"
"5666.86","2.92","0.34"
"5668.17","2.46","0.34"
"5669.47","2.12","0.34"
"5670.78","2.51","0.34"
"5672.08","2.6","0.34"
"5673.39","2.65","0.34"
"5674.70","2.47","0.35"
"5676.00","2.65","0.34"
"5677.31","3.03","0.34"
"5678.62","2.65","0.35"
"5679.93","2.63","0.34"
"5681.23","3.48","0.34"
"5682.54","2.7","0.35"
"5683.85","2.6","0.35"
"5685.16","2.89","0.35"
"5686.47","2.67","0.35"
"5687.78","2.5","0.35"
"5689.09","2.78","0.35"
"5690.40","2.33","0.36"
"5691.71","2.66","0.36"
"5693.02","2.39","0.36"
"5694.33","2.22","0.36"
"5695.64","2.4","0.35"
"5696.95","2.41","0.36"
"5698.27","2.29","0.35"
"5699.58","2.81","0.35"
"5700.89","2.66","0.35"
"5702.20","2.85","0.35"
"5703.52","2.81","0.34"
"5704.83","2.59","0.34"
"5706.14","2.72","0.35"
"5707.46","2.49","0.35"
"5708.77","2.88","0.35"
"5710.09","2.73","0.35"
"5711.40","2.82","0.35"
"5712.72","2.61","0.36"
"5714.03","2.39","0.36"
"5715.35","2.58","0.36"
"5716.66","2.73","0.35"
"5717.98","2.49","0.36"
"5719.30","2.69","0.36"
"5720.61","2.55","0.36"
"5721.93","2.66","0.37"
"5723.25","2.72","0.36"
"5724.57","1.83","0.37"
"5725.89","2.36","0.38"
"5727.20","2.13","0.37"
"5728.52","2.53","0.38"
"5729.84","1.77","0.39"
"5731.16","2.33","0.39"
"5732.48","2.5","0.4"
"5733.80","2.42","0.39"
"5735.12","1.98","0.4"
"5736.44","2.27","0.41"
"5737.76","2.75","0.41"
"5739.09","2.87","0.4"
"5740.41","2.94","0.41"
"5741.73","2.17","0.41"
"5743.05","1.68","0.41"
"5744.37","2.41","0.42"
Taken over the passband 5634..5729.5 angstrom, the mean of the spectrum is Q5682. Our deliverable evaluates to 2.63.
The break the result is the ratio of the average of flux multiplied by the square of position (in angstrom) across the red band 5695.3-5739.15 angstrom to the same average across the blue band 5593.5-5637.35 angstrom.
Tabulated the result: 1.01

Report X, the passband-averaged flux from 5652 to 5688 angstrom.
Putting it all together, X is 2.66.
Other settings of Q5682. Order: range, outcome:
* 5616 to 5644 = 2.58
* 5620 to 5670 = 2.66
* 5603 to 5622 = 2.5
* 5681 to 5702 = 2.6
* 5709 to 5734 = 2.47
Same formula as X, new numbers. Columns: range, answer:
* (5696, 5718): 2.64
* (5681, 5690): 2.76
